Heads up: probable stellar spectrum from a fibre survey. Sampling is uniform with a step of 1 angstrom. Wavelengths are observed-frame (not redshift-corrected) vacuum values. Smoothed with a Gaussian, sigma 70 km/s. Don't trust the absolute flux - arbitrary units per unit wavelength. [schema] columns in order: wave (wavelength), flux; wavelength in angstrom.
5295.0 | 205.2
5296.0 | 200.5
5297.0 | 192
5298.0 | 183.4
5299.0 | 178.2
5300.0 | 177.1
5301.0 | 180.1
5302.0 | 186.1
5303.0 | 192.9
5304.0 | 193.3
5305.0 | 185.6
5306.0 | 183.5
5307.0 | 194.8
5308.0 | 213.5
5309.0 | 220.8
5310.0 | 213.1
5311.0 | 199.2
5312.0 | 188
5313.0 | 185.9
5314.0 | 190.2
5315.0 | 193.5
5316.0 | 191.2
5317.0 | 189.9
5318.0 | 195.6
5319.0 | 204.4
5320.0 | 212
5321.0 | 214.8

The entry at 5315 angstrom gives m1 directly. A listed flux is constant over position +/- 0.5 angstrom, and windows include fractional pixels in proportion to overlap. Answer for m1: 193.5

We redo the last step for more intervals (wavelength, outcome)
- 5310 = 213.1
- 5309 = 220.8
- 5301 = 180.1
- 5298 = 183.4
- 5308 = 213.5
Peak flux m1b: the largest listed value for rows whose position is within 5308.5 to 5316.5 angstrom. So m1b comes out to 220.8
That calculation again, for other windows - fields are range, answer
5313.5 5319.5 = 204.4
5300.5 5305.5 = 193.3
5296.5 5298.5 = 192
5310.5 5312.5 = 199.2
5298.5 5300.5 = 178.2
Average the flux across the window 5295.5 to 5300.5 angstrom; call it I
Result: 186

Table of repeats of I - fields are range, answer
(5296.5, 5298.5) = 188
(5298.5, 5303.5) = 183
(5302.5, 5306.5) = 189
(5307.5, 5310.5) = 216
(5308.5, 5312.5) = 205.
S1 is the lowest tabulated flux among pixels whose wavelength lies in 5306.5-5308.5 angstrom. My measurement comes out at 194.8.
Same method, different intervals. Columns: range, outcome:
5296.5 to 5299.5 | 178.2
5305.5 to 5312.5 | 183.5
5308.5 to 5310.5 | 213.1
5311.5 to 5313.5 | 185.9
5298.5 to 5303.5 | 177.1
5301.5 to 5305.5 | 185.6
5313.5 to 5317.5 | 189.9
